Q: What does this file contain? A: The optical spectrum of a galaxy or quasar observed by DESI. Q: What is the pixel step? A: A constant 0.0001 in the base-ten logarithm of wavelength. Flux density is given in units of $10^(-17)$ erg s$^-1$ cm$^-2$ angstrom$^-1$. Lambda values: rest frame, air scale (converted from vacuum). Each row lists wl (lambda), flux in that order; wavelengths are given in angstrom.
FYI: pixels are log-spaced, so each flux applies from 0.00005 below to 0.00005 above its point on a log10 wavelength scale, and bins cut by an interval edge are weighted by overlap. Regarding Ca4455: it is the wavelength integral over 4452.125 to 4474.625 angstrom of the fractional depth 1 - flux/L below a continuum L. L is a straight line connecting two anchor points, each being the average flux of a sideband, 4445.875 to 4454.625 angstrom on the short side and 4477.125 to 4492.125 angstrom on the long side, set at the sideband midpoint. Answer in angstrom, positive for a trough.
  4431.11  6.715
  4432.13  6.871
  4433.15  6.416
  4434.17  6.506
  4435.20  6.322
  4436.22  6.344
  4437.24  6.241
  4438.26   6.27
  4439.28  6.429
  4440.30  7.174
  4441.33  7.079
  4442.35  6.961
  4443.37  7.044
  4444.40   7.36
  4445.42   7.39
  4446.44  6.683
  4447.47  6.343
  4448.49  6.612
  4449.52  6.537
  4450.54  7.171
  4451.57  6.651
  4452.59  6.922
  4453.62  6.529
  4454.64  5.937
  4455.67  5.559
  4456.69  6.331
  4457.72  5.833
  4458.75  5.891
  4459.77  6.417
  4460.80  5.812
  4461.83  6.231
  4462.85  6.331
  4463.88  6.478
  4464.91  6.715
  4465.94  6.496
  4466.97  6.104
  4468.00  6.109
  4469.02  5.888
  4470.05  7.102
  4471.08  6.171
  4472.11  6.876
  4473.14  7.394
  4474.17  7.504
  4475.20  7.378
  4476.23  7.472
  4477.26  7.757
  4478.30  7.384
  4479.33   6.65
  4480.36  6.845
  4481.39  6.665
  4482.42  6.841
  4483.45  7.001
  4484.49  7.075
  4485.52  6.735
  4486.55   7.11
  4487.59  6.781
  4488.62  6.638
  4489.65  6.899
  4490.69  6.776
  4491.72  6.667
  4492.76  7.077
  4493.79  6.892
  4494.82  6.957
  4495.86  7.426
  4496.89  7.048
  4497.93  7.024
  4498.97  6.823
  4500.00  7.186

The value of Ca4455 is 1.2 angstrom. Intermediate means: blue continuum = 6.64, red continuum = 6.9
